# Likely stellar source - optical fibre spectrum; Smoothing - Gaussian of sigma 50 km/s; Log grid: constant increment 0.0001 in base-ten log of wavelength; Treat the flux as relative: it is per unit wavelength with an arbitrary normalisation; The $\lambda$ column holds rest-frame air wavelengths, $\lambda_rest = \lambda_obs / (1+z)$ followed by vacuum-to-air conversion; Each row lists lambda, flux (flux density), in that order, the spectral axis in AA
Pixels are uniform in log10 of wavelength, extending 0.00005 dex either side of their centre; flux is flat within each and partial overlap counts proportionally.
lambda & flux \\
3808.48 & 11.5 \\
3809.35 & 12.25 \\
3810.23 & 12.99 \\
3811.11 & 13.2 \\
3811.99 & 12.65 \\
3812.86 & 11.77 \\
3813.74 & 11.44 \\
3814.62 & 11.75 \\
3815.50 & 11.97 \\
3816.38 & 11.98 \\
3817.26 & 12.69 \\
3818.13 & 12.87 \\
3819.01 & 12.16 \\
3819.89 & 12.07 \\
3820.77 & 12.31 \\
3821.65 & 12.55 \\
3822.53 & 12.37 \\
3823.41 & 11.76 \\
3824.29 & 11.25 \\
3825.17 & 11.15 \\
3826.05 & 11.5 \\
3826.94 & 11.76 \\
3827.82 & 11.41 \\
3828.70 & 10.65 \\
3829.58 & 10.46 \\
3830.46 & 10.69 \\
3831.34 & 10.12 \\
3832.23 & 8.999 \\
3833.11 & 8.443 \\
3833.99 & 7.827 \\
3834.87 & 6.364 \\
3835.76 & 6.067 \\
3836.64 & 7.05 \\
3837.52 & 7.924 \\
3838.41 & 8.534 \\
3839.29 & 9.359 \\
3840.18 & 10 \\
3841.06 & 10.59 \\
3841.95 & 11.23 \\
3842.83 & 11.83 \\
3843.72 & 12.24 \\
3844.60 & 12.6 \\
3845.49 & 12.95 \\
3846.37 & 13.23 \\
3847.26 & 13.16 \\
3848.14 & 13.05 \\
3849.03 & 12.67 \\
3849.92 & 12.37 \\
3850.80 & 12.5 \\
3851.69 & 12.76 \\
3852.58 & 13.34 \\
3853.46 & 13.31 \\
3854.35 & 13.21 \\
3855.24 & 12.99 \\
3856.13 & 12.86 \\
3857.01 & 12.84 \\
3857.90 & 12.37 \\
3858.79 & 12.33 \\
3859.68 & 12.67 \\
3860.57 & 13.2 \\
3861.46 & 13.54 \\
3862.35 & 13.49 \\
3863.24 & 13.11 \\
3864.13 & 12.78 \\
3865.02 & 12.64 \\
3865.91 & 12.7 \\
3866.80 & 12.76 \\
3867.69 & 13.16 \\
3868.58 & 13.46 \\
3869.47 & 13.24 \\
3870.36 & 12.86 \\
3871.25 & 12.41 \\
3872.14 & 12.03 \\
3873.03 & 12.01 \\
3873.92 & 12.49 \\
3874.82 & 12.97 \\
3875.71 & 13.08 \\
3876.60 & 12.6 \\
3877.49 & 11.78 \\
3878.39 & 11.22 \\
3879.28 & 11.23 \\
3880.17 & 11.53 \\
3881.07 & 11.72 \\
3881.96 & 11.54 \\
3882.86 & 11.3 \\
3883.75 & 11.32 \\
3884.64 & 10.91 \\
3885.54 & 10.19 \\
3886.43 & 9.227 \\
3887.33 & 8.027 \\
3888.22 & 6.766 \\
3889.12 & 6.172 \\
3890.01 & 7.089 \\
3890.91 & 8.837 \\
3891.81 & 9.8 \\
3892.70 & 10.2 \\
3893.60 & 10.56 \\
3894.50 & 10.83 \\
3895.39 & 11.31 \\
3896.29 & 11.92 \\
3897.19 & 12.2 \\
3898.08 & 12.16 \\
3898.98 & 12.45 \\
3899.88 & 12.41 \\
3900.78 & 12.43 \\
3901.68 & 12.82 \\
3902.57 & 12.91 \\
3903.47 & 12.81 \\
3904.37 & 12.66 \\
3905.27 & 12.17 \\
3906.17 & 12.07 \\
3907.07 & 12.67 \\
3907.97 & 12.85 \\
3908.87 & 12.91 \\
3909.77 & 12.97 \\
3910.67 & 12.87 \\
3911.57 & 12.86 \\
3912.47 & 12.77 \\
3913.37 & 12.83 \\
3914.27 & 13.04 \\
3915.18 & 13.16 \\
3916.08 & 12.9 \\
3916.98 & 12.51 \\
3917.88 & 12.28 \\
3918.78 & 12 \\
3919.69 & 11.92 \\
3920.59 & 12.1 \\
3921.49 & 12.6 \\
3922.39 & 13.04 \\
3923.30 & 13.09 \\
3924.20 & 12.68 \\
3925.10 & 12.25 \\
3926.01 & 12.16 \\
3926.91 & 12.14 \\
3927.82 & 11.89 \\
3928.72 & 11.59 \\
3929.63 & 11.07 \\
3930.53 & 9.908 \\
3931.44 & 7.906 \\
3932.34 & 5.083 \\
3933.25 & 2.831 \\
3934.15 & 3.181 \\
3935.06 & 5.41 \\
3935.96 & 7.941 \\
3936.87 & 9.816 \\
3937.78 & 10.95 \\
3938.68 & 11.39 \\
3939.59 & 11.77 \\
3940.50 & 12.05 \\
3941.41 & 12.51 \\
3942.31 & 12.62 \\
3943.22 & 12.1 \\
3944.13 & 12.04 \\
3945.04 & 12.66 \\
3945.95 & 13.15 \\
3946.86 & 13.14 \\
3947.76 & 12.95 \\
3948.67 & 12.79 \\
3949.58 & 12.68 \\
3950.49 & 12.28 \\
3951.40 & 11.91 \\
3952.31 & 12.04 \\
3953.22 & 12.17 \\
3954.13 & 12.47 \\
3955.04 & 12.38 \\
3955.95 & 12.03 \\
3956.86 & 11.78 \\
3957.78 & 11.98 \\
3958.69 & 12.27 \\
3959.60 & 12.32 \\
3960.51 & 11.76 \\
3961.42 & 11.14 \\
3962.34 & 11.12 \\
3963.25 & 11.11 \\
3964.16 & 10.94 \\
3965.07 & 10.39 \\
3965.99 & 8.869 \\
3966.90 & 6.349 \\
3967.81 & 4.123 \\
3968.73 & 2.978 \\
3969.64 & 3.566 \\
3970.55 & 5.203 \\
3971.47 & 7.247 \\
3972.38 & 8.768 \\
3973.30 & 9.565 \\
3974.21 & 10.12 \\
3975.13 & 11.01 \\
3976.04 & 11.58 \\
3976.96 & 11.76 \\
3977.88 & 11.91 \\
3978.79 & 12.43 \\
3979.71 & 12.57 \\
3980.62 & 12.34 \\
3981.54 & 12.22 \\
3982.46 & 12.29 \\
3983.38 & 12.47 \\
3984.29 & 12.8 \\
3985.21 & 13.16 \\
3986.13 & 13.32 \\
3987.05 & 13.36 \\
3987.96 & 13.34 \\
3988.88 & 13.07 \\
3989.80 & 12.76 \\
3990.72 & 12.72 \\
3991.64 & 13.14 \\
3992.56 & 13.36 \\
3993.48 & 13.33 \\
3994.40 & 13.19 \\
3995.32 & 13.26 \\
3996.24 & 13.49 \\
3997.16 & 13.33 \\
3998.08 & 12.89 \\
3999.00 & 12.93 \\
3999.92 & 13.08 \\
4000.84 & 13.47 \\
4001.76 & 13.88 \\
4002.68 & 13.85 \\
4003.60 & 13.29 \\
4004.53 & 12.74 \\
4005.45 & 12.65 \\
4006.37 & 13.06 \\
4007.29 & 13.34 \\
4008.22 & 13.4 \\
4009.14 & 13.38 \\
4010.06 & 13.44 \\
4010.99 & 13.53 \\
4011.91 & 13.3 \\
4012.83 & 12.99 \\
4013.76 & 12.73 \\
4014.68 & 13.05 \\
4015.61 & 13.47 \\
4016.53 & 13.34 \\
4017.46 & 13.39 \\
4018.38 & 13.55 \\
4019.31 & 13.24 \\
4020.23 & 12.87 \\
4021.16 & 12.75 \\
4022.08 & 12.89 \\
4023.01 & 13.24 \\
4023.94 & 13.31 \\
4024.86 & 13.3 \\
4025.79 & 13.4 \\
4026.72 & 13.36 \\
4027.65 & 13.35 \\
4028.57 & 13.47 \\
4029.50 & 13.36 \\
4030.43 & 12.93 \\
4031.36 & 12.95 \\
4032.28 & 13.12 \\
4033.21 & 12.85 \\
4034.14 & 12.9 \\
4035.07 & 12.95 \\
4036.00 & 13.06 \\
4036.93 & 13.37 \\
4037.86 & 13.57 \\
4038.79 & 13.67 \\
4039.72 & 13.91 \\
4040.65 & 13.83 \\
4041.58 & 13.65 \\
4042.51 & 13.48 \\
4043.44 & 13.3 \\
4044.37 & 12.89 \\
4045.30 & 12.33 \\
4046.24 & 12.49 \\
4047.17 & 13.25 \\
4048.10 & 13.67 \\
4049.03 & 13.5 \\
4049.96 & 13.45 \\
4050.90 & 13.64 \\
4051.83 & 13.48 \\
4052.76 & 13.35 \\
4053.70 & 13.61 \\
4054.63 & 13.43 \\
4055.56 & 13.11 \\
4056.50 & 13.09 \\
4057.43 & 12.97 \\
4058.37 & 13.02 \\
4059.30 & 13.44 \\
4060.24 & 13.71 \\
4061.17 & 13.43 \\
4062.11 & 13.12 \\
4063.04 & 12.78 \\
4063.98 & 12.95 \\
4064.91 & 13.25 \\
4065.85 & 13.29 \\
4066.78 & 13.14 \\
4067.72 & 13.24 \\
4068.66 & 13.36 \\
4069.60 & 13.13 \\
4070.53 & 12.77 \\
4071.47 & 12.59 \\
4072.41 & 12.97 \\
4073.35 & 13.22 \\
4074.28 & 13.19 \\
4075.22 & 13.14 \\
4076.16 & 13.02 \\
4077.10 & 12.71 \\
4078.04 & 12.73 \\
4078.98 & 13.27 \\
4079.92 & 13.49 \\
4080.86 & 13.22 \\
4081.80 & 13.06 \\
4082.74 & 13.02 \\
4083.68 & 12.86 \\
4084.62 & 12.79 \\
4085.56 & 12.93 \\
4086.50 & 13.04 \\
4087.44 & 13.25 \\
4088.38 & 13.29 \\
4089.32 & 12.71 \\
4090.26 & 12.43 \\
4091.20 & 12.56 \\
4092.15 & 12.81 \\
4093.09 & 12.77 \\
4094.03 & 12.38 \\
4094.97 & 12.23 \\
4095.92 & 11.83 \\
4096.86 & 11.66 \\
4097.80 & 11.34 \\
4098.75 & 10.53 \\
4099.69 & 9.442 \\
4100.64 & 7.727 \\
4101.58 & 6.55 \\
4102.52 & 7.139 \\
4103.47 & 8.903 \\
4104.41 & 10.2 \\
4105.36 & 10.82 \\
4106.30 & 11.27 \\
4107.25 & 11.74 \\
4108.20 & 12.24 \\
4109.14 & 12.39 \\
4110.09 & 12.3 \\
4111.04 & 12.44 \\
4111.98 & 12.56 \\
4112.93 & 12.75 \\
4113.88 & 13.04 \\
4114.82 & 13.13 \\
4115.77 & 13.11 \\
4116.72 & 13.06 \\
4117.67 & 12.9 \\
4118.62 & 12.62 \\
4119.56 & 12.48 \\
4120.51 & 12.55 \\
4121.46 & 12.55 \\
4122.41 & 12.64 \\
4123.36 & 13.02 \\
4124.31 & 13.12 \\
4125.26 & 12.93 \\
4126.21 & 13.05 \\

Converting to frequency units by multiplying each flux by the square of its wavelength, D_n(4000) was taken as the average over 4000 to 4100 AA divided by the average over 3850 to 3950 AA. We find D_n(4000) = 1.21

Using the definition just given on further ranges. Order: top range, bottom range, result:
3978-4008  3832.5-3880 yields 1.18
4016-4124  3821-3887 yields 1.22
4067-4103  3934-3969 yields 1.20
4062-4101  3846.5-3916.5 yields 1.16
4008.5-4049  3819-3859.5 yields 1.30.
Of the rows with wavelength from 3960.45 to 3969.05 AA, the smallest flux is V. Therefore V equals 2.978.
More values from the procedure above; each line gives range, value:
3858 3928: 6.172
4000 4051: 12.33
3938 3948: 11.39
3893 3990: 2.831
